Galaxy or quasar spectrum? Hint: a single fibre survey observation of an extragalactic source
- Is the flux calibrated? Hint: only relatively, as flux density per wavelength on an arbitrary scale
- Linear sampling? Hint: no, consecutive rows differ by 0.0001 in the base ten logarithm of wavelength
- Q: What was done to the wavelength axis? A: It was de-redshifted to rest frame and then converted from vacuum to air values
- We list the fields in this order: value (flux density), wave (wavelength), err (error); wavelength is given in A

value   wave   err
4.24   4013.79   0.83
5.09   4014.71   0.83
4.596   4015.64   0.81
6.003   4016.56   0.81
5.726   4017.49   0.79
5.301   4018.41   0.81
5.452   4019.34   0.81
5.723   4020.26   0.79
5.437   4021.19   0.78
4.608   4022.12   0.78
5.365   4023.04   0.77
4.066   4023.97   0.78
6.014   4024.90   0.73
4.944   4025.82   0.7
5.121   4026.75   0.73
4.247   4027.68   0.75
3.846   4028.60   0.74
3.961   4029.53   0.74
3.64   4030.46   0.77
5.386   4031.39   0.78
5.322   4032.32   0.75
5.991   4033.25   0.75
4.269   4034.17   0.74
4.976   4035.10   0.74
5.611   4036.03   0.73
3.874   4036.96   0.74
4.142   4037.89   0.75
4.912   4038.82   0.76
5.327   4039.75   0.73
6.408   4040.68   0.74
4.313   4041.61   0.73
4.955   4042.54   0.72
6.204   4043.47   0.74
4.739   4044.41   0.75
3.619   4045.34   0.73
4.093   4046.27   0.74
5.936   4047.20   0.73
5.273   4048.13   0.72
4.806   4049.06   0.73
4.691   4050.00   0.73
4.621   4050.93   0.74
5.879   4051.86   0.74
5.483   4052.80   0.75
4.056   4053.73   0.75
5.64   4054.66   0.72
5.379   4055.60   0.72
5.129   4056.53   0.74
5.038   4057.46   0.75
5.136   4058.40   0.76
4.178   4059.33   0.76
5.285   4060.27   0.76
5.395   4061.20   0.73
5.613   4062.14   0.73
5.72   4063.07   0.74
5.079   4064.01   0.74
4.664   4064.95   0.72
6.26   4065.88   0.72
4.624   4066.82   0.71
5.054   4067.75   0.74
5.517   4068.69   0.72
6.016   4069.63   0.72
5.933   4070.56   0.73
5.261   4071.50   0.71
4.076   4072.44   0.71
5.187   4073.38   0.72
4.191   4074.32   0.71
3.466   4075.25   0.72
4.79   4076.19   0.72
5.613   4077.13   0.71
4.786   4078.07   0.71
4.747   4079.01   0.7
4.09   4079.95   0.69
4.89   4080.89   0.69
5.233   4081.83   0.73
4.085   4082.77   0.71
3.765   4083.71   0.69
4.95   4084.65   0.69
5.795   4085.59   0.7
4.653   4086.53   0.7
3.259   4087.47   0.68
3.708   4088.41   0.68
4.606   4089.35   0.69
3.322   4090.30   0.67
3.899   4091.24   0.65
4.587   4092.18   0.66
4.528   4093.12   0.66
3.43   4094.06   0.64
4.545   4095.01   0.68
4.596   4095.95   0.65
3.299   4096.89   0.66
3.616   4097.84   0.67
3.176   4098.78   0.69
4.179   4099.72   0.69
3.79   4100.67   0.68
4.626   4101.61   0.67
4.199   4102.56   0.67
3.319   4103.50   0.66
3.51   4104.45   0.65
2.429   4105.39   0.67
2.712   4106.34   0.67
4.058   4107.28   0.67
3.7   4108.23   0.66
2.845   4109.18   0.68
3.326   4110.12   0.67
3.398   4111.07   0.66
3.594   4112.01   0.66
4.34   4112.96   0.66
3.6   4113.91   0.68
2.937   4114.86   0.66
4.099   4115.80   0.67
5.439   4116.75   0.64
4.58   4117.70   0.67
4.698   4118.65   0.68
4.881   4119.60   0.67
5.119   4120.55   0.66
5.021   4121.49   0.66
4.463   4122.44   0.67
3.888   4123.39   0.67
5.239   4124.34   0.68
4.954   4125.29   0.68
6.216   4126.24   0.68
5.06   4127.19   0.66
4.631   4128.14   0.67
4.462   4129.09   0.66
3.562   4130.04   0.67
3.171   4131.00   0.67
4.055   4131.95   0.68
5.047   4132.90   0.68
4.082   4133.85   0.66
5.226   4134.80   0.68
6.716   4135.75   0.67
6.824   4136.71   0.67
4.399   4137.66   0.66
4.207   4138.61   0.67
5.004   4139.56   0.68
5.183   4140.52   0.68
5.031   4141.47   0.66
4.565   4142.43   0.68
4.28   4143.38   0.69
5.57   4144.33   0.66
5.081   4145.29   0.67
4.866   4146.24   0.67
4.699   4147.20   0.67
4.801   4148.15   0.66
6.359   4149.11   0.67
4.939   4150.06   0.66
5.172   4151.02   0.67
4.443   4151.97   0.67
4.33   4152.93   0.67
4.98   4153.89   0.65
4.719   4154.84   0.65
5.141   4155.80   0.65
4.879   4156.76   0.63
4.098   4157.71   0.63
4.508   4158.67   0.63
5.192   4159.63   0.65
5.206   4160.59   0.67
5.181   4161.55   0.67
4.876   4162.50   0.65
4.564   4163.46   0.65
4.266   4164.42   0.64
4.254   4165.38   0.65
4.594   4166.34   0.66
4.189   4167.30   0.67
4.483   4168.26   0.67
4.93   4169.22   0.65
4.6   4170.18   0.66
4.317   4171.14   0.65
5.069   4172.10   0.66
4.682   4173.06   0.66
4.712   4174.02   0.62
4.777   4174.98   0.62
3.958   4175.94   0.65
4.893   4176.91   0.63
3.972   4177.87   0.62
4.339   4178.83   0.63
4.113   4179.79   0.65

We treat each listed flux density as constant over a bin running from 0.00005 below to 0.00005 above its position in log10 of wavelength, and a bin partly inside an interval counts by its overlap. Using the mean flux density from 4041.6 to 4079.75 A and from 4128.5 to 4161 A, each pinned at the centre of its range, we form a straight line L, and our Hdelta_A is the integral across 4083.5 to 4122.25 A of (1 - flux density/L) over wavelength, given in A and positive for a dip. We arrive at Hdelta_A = 7.3 A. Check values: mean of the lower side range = 5.04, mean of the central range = 4.01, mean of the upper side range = 4.84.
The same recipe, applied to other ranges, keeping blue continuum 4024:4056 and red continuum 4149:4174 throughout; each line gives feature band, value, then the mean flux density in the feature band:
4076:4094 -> 1.5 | 4.46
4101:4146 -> 3.6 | 4.41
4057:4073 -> -1.1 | 5.22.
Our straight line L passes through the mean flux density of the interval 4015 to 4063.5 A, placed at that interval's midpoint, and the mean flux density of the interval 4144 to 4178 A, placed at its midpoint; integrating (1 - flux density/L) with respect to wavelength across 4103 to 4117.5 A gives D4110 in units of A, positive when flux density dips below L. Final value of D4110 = 3.9 A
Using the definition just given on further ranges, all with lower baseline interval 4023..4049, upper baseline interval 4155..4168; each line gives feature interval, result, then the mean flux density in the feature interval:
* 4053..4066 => -0.9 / 5.16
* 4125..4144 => -0.5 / 4.84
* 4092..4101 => 1.5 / 3.96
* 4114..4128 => 0.1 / 4.72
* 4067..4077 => -0.3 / 4.96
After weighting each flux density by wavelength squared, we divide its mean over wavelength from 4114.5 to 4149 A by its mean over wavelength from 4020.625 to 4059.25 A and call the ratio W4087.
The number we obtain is 1.02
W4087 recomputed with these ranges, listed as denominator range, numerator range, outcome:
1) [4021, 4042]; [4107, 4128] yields 0.93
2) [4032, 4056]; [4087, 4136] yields 0.85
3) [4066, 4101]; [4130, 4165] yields 1.12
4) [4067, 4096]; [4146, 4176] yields 1.07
